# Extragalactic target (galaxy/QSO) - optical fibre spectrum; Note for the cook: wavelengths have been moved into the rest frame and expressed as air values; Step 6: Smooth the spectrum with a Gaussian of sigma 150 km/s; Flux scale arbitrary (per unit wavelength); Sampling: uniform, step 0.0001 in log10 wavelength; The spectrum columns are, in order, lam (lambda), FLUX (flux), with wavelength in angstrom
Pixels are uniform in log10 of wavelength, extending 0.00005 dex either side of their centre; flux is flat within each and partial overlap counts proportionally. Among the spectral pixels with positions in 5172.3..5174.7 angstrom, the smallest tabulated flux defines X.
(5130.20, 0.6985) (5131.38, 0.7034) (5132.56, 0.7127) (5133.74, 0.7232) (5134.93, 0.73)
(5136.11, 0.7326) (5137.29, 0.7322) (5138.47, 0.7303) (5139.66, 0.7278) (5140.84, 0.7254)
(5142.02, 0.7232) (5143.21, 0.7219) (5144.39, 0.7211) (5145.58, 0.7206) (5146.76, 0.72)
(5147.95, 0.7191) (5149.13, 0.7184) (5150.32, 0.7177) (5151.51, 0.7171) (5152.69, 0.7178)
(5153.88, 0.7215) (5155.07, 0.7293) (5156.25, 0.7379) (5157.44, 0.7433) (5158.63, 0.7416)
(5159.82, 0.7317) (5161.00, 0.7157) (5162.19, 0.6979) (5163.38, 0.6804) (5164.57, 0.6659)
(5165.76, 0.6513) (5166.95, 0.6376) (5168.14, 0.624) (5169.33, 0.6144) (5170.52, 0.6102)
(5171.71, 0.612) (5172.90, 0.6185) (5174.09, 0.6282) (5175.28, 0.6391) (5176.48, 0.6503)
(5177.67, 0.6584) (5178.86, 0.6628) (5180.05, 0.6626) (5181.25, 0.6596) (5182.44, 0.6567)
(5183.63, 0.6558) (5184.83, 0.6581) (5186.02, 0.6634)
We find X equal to 0.6185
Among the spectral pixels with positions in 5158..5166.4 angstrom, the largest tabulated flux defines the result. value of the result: 0.7416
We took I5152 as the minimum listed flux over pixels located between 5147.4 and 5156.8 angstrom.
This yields 0.7171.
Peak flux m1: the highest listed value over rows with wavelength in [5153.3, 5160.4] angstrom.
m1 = 0.7433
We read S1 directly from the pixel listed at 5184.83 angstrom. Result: 0.6581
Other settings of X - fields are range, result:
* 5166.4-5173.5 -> 0.6102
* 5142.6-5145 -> 0.7211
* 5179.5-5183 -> 0.6567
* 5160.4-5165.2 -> 0.6659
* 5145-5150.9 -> 0.7177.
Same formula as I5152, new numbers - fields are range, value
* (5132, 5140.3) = 0.7127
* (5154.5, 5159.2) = 0.7293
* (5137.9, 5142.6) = 0.7232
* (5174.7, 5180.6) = 0.6391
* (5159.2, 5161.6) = 0.7157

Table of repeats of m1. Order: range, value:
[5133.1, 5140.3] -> 0.7326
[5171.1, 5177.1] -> 0.6503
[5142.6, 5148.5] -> 0.7219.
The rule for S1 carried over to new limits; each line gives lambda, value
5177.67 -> 0.6584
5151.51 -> 0.7171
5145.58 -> 0.7206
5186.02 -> 0.6634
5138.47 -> 0.7303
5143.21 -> 0.7219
